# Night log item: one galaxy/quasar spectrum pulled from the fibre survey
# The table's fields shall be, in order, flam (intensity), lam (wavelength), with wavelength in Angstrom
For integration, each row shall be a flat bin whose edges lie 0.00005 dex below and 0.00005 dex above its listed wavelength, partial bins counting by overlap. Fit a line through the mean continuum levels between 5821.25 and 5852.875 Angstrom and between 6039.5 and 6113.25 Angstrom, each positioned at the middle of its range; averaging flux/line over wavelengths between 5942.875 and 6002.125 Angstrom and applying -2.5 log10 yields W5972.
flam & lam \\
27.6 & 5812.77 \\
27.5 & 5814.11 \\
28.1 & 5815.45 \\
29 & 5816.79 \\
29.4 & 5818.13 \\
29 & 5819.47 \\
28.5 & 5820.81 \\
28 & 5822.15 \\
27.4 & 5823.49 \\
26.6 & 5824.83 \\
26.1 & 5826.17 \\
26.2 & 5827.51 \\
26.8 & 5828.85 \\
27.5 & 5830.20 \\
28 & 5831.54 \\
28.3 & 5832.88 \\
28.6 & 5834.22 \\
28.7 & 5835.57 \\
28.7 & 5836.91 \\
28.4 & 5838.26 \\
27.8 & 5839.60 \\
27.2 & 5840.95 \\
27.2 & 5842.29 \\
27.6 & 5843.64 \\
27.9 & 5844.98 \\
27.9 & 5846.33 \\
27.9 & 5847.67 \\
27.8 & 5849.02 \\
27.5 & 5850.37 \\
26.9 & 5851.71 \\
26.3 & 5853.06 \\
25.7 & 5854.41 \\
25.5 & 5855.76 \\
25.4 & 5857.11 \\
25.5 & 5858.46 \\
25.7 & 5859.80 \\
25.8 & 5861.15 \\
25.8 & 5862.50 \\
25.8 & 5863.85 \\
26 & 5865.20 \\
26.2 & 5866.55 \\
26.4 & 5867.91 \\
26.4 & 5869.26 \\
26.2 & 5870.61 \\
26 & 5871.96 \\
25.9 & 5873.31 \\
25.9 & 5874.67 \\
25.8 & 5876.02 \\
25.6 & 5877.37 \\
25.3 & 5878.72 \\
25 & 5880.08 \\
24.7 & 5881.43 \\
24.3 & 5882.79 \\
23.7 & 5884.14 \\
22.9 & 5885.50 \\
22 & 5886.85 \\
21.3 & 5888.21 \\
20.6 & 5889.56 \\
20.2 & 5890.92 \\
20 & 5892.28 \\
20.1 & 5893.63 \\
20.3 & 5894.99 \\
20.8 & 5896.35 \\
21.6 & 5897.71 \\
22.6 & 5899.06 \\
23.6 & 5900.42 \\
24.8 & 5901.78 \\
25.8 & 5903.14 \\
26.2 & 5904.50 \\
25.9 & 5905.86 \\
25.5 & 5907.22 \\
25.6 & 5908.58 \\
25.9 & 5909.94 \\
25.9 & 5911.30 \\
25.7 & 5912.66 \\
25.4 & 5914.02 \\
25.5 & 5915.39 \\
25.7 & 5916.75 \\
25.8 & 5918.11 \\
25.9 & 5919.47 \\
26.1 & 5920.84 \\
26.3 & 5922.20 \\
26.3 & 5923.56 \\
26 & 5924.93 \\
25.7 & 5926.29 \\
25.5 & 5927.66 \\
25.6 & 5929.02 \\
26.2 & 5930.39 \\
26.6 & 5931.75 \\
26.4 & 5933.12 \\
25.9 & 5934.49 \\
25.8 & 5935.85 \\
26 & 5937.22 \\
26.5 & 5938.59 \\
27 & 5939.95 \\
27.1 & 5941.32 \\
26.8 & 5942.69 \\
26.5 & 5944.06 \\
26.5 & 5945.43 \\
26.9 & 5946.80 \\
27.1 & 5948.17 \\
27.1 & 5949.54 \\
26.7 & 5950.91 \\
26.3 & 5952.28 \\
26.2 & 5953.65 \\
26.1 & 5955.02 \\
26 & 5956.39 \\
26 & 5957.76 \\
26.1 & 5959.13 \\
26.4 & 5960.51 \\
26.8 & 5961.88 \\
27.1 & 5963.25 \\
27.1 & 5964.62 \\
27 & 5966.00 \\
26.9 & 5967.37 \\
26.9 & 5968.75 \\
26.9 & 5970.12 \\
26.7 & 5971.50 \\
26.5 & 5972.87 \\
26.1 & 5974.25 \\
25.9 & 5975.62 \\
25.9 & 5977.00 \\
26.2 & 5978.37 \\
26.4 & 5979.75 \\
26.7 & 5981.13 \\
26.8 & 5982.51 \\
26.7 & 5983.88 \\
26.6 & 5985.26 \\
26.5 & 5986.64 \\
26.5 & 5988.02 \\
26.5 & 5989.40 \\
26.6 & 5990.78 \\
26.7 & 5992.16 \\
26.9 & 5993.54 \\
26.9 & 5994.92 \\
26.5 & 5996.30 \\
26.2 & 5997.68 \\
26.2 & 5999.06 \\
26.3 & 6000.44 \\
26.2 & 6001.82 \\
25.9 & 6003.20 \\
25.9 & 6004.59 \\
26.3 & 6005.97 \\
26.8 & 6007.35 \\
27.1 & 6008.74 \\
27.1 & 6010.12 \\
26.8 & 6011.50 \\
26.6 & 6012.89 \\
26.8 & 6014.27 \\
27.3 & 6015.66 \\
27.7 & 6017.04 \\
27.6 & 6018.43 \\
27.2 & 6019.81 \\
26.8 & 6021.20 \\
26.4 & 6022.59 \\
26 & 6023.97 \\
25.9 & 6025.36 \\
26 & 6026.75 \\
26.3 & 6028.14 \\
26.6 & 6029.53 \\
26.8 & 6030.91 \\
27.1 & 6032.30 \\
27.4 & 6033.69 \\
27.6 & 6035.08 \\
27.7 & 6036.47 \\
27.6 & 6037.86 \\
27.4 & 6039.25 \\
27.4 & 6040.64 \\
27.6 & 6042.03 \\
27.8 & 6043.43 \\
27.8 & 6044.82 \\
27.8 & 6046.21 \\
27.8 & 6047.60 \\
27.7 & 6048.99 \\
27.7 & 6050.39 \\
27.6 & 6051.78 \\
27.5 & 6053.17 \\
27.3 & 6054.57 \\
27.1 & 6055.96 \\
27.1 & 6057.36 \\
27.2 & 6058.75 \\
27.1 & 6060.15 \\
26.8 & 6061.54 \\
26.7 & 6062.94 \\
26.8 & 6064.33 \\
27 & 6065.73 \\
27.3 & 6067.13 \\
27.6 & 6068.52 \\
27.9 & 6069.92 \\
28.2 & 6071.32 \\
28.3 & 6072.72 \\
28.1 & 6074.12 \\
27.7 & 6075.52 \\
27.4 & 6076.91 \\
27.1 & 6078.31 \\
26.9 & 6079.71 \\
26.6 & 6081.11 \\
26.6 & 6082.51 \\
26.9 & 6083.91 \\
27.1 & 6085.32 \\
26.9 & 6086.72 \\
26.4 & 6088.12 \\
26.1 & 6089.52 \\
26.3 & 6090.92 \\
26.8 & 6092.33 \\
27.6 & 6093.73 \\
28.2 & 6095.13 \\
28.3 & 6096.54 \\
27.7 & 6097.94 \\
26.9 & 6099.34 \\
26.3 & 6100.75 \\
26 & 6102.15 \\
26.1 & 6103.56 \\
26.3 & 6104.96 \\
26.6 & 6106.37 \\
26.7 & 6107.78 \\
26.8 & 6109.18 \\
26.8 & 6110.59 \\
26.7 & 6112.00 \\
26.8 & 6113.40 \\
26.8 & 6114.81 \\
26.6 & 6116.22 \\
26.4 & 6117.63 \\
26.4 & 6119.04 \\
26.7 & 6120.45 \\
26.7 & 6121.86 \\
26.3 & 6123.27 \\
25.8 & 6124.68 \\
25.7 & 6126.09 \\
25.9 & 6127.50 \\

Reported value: 0.03 mag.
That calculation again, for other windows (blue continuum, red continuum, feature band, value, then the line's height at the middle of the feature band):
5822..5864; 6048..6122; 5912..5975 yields 0.030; 27.1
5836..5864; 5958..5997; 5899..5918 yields 0.057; 26.8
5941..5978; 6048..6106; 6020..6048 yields -0.006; 26.9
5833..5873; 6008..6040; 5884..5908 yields 0.186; 26.9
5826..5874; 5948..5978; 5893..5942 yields 0.061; 26.7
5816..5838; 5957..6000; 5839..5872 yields 0.044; 27.7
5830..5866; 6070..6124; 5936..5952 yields 0.013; 27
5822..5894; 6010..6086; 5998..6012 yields 0.018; 26.9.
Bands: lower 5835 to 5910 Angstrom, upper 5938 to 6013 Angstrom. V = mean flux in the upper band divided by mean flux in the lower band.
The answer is 1.05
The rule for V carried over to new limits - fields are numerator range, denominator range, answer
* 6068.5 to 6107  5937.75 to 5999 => 1.02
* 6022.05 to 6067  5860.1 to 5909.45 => 1.12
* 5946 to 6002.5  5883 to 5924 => 1.11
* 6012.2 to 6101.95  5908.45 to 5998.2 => 1.03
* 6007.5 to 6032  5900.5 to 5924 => 1.04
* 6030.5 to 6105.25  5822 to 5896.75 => 1.06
